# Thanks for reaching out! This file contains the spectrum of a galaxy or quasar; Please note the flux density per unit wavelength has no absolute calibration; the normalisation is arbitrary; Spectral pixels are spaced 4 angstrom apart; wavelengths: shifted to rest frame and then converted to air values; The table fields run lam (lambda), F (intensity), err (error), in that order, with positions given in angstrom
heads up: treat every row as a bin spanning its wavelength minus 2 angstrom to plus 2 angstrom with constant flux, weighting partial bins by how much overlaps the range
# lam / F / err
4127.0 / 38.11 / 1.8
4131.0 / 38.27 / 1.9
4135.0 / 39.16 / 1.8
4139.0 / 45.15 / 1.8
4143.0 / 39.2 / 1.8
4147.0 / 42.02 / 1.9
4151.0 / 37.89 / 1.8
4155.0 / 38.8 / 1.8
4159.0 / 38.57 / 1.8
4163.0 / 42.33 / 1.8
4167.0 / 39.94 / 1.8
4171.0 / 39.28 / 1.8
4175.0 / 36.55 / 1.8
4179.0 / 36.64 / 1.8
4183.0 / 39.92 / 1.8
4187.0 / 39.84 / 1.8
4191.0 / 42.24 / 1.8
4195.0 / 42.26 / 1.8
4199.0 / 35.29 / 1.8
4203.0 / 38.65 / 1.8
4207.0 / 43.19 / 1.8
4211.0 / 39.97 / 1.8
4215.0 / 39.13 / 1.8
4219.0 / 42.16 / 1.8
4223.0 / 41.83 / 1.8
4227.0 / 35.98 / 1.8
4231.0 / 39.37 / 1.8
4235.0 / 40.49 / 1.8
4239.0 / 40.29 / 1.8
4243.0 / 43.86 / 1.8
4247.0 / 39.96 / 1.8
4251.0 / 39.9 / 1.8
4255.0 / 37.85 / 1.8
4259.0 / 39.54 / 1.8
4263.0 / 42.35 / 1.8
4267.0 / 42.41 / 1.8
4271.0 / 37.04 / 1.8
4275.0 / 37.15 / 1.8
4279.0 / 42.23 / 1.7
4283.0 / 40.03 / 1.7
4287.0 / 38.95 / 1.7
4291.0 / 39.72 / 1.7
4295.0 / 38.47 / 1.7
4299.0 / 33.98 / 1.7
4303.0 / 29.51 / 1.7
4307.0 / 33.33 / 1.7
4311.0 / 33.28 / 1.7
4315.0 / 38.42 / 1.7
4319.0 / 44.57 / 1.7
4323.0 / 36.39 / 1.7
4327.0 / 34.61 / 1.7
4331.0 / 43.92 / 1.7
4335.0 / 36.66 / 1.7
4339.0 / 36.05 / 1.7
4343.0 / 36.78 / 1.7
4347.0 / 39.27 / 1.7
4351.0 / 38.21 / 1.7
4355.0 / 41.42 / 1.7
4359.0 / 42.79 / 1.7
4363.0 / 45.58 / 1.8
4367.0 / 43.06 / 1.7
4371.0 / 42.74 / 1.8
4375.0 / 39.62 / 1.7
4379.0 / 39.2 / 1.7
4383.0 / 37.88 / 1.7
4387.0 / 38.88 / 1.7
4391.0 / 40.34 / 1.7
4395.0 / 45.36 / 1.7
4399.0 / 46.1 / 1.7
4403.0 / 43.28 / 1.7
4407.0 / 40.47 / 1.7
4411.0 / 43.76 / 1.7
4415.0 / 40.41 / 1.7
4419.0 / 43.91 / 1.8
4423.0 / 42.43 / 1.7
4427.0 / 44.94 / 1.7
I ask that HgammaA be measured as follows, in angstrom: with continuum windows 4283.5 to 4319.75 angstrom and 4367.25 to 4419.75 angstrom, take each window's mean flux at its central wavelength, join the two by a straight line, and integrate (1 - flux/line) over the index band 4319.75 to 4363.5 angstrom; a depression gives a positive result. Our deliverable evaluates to -0.4 angstrom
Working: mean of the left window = 36.6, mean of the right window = 41.7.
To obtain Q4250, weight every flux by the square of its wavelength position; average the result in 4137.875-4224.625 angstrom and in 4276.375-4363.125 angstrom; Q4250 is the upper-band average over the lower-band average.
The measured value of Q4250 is 1.02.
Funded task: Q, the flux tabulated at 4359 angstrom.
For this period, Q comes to 42.79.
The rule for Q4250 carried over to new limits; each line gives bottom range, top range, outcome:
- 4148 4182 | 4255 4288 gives 1.08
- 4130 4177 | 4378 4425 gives 1.18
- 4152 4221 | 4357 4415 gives 1.16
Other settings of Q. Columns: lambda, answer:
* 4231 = 39.37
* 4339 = 36.05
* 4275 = 37.15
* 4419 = 43.91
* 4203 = 38.65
